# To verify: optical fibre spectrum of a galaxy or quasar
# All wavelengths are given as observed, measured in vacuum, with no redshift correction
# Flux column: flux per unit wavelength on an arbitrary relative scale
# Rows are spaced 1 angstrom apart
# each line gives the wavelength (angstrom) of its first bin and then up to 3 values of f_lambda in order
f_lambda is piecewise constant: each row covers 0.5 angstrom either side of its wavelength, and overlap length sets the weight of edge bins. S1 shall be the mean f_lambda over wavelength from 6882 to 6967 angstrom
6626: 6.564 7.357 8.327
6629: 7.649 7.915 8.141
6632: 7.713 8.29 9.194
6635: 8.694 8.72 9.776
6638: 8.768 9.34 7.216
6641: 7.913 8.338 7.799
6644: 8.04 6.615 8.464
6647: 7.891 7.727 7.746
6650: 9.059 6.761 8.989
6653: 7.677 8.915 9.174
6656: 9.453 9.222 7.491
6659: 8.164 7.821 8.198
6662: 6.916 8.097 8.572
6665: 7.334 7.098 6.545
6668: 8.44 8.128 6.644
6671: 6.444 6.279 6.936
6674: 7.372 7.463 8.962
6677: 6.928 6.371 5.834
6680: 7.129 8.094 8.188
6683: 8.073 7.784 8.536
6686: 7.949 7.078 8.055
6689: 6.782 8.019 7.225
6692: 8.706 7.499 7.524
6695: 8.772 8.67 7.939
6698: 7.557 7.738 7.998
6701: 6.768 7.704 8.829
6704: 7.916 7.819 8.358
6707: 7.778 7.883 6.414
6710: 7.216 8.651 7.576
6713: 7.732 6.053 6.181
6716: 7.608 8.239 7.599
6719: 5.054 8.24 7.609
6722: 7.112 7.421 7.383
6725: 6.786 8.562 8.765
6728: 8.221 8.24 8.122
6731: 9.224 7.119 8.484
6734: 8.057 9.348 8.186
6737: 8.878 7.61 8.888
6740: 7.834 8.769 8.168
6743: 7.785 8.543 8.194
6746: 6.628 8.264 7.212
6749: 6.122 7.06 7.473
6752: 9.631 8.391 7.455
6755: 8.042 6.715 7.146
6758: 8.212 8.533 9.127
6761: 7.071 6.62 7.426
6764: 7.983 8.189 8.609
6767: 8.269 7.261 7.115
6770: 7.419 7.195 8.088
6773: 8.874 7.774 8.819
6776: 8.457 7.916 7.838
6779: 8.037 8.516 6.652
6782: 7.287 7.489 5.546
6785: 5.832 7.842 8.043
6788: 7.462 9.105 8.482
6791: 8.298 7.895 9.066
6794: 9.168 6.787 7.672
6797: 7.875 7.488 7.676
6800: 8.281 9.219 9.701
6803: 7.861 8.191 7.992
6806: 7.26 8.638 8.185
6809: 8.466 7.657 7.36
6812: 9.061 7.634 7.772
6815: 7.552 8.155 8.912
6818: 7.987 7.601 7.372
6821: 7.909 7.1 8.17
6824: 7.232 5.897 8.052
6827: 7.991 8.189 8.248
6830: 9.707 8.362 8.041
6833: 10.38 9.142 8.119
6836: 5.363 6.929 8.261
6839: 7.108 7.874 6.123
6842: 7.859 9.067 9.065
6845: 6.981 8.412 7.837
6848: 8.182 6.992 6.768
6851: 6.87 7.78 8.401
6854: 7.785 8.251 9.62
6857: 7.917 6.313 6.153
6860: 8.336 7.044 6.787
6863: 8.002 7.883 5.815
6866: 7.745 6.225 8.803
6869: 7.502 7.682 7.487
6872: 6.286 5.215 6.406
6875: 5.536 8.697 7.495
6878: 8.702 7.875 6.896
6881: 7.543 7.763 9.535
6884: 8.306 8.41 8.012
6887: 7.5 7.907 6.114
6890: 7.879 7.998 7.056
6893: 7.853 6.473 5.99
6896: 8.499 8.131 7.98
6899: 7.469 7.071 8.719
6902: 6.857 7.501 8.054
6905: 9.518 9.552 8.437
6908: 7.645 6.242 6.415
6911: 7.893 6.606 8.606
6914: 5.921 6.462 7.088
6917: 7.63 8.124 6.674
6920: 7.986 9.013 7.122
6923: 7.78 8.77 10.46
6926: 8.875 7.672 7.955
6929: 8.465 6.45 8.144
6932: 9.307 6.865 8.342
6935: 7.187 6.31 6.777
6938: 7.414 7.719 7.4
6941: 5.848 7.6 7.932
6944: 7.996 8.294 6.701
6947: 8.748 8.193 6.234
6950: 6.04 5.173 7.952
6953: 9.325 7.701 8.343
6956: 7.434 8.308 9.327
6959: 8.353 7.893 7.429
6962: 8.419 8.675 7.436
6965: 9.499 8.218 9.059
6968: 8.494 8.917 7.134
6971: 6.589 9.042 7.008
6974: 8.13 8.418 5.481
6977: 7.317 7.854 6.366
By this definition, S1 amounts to 7.76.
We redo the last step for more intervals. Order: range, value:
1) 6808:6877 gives 7.67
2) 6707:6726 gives 7.31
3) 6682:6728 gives 7.68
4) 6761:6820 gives 7.91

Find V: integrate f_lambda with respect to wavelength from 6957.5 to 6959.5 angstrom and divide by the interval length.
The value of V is 8.84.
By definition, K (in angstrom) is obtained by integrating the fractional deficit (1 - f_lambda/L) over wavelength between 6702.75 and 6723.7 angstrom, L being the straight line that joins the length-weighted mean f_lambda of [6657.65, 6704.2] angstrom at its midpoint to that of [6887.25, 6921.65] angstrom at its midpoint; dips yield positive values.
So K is 0.4 angstrom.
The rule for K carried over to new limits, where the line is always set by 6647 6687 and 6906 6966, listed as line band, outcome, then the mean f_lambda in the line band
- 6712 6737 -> 0.0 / 7.74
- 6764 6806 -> -1.0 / 7.93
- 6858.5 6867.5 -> 0.7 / 7.11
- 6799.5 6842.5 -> -1.3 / 7.97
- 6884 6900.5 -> 0.4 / 7.55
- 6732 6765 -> -0.8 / 7.92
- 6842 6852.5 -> -0.1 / 7.8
